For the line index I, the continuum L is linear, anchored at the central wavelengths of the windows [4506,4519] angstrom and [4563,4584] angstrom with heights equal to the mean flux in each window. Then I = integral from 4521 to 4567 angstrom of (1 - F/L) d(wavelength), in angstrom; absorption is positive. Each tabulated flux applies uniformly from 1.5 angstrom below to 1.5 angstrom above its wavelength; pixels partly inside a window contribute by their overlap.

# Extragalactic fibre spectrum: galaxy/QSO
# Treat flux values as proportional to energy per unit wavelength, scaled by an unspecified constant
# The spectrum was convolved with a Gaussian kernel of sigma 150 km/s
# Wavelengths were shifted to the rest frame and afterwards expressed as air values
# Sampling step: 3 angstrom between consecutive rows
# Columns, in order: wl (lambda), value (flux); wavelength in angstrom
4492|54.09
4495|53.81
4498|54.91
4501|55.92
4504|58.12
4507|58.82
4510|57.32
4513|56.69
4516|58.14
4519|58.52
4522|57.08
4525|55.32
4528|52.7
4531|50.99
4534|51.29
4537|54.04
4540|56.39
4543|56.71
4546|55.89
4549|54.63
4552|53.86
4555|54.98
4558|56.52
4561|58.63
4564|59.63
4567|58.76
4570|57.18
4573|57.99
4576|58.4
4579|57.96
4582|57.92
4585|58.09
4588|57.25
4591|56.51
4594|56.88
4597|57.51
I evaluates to 2.12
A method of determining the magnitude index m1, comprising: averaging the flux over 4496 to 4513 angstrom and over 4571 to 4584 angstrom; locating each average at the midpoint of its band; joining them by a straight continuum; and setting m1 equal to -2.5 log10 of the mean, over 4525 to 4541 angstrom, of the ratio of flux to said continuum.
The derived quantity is 0.08 mag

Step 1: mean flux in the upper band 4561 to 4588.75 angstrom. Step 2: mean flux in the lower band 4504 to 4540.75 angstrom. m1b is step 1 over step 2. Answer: 1.0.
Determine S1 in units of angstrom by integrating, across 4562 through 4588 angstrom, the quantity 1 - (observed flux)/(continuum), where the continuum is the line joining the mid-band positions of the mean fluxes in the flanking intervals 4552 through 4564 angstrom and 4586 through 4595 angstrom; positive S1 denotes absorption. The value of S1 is -0.6 angstrom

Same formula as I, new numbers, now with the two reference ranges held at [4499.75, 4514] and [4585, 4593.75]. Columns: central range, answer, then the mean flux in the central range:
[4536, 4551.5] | 0.49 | 55.5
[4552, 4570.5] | -0.04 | 57.3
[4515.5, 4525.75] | 0.01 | 57.3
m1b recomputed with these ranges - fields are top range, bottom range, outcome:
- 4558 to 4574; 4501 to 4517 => 1.01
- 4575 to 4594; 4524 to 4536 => 1.10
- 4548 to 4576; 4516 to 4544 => 1.04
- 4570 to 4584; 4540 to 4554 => 1.05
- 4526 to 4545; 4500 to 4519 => 0.93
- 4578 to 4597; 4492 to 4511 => 1.02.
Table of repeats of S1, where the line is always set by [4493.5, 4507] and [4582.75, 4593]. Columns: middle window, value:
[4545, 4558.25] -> 0.4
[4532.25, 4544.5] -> 0.4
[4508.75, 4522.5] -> -0.3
